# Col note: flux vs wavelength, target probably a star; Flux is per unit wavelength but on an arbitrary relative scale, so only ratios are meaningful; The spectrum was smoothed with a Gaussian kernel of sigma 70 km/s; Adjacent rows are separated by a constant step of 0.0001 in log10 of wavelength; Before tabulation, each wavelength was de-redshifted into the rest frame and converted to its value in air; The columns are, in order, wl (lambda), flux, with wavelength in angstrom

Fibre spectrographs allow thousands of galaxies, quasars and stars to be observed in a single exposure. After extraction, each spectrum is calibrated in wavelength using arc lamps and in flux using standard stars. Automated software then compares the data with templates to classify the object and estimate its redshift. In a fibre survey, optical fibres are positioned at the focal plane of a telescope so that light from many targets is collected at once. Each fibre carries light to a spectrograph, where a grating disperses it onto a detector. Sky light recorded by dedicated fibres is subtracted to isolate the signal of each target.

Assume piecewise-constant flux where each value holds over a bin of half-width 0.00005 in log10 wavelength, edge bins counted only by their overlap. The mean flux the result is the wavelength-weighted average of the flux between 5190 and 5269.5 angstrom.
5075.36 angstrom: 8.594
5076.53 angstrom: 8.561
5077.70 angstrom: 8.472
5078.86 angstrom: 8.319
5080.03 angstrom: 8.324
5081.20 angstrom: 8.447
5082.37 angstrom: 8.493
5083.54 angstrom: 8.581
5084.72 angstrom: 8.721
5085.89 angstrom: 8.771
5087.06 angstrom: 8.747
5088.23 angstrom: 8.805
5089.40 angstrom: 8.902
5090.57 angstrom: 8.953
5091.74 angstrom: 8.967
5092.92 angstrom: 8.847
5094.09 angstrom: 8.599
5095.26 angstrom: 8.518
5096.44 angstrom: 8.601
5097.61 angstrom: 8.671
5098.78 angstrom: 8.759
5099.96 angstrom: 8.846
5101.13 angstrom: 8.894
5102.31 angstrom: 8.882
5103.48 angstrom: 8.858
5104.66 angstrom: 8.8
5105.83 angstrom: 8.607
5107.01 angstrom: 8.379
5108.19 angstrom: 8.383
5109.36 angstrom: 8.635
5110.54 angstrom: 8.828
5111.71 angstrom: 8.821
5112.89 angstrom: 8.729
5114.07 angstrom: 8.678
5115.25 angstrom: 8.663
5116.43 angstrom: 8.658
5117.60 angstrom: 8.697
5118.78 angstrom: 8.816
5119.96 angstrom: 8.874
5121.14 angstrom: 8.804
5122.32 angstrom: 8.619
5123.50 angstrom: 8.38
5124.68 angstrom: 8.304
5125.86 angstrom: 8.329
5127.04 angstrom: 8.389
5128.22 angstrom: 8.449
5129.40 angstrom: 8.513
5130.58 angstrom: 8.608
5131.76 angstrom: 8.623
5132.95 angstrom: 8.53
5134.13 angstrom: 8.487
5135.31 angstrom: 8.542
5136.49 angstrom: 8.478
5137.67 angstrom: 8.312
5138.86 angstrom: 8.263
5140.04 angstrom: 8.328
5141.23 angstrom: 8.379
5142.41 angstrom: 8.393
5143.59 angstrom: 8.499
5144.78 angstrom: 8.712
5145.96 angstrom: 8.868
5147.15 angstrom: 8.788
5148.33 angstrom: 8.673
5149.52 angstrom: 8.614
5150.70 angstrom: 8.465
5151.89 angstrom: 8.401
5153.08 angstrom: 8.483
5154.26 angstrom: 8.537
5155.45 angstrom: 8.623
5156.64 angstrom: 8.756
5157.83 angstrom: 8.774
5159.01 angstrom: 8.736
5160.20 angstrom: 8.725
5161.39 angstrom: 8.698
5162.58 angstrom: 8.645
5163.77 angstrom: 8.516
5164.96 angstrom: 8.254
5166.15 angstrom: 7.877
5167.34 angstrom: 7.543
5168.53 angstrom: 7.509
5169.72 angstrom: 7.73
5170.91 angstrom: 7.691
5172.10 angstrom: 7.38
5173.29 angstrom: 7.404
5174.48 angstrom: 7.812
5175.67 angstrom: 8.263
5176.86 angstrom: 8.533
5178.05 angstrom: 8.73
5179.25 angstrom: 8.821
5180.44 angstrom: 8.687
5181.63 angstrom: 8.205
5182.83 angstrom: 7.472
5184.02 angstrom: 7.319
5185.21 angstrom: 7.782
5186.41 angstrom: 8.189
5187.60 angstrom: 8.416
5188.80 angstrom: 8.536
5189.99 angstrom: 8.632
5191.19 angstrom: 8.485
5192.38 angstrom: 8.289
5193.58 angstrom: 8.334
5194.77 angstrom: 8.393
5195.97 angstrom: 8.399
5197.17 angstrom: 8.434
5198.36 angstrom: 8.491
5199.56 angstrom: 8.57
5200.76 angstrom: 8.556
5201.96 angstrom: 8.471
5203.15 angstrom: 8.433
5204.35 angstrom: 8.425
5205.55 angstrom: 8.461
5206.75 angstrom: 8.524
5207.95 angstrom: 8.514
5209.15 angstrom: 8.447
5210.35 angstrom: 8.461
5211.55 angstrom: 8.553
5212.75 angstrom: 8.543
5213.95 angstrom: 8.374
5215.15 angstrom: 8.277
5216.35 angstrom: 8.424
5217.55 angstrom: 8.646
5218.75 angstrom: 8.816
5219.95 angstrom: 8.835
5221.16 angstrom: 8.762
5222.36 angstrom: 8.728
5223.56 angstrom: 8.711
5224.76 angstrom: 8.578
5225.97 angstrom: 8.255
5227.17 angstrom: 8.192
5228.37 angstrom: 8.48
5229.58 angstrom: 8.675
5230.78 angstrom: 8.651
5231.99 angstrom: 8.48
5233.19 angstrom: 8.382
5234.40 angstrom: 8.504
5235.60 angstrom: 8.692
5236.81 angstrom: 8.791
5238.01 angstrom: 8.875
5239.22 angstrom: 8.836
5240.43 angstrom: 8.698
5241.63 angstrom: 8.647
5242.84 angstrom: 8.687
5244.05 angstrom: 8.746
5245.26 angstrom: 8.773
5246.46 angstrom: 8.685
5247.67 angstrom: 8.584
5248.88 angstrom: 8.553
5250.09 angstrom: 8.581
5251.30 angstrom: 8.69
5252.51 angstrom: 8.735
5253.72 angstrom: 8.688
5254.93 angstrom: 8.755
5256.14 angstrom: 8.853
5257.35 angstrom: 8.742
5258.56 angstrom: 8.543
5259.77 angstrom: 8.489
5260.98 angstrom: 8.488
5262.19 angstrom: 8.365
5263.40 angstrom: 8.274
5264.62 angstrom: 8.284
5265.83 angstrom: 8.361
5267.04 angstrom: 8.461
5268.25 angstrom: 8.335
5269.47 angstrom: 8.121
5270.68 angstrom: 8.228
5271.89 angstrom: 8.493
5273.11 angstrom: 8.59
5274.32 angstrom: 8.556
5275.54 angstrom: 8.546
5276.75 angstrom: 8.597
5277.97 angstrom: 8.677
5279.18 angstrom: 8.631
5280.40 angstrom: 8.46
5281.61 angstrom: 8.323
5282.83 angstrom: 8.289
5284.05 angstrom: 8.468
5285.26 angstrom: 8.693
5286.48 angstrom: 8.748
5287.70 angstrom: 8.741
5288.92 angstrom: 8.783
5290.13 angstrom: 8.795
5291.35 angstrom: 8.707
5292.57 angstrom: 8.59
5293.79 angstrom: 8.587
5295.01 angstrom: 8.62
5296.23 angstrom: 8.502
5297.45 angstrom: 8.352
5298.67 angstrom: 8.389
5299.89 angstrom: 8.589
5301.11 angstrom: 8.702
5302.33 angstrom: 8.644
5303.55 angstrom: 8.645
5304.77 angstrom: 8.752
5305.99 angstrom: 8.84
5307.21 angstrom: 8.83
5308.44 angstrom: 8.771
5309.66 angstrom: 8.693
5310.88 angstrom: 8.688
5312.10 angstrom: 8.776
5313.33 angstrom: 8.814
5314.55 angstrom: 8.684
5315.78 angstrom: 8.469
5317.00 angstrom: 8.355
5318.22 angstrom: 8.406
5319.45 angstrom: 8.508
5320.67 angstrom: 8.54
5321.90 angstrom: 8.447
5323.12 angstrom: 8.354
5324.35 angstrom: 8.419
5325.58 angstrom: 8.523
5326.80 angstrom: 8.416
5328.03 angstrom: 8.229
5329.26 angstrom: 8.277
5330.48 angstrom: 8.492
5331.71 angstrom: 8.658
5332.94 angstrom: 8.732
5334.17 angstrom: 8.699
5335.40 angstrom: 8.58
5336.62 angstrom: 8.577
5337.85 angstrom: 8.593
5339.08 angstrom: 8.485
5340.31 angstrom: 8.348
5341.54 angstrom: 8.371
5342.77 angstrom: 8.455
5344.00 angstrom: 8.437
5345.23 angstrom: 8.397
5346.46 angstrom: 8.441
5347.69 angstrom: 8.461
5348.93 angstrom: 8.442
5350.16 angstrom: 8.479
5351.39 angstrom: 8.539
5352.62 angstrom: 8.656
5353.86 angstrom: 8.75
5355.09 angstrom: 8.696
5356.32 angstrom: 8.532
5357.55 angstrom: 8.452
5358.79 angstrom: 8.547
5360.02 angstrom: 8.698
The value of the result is 8.55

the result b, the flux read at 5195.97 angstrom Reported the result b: 8.399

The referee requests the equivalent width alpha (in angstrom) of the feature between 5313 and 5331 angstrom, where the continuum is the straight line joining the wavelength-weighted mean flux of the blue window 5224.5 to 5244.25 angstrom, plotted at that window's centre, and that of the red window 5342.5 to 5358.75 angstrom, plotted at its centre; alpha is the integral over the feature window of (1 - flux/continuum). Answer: 0.2 angstrom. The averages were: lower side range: 8.59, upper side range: 8.52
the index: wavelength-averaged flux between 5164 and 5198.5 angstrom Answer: 8.13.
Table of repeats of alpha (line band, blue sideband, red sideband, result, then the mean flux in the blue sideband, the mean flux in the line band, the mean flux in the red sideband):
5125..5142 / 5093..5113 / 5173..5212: 0.27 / 8.7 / 8.44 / 8.34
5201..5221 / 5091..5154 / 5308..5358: 0.13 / 8.61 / 8.52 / 8.53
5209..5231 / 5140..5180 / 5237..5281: -0.15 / 8.36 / 8.55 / 8.57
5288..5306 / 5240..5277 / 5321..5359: -0.21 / 8.55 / 8.63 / 8.5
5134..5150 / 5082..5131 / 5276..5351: 0.24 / 8.68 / 8.53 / 8.56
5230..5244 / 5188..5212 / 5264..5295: -0.28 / 8.47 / 8.66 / 8.52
